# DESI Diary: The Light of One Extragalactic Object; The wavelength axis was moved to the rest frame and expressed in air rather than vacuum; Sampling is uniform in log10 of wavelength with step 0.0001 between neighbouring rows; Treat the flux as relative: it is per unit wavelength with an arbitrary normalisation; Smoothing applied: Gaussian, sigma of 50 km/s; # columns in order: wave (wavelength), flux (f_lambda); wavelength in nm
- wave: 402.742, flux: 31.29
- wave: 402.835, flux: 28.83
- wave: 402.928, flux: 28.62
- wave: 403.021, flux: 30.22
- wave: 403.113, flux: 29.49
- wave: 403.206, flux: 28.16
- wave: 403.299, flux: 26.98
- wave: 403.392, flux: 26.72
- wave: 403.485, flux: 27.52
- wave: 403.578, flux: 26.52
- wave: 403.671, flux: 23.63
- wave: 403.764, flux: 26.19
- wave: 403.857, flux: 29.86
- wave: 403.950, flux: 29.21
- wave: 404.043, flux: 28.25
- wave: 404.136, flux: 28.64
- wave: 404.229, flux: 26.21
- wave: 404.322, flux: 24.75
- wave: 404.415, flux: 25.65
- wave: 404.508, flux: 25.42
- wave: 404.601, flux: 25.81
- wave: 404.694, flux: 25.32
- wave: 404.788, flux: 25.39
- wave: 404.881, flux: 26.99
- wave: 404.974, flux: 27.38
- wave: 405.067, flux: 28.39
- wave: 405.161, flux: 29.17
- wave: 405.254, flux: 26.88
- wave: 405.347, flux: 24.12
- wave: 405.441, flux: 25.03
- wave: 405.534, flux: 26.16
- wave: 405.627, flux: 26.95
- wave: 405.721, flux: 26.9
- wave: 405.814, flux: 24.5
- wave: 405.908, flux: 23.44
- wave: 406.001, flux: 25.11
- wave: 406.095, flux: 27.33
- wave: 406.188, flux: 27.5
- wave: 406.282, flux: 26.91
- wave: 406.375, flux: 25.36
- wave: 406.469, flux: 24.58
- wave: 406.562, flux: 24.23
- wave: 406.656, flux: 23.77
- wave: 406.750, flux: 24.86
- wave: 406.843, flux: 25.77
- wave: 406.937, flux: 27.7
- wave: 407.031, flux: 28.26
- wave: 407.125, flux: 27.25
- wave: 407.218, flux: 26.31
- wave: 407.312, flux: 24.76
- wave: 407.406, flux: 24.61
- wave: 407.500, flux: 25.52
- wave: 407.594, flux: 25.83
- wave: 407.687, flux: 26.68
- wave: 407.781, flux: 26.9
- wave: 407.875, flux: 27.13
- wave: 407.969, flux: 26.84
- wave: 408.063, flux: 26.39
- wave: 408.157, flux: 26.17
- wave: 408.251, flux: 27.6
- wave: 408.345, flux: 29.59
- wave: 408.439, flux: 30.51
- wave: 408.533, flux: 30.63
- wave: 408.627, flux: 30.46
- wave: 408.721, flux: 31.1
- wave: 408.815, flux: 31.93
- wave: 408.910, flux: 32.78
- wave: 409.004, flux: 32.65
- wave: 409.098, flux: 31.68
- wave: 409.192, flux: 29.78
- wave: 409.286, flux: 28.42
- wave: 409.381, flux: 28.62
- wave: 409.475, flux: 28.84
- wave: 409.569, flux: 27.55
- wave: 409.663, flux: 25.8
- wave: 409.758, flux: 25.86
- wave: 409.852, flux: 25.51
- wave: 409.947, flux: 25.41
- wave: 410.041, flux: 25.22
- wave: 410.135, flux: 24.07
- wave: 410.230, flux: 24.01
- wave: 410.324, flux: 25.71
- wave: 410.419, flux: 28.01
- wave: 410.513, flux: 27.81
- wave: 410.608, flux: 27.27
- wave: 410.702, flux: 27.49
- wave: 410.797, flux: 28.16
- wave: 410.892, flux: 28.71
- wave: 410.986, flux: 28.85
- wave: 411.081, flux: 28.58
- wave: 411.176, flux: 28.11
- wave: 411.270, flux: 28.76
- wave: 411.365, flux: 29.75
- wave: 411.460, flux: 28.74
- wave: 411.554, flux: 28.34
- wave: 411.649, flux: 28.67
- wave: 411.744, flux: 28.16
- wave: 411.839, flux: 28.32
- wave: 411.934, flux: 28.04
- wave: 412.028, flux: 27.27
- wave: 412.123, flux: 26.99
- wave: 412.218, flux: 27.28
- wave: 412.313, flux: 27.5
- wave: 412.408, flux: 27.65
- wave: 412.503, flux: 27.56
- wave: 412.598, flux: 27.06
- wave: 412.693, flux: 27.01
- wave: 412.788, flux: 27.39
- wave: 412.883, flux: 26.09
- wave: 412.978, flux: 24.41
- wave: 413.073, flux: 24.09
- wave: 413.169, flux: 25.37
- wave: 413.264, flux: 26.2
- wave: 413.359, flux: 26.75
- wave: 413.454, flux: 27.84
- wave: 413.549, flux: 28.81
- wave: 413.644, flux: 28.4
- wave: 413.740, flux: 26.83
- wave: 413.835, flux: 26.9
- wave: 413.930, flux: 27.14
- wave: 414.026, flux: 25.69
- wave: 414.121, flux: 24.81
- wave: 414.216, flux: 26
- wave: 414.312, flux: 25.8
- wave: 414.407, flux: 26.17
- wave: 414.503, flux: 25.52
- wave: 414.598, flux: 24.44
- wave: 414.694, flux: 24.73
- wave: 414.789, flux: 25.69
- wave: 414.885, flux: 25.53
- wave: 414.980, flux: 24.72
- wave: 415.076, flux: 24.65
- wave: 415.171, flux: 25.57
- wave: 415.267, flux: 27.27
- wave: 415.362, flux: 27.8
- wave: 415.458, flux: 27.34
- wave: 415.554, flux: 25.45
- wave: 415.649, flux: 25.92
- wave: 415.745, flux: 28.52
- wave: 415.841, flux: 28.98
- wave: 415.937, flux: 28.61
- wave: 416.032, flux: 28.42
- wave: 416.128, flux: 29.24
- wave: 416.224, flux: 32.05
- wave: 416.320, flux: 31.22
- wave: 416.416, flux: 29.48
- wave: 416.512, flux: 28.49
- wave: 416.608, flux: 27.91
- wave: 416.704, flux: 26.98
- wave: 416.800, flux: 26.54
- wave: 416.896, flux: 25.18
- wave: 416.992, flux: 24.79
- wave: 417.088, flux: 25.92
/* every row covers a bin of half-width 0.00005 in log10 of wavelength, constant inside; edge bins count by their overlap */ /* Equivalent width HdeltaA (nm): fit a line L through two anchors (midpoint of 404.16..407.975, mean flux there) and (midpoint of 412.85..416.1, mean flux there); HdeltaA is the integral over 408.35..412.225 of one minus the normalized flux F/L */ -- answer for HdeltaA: -0.31 nm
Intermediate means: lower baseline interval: 26.1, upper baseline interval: 26.4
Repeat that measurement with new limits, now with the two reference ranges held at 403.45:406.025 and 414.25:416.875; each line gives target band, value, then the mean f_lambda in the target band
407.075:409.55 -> -0.16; 28.4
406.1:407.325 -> 0.02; 26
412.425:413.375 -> 0.03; 26.2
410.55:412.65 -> -0.09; 28.1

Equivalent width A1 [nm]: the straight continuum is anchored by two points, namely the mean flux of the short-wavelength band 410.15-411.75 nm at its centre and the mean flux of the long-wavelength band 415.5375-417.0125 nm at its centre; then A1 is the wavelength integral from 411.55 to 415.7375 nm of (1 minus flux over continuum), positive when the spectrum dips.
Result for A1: 0.21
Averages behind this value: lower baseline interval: 27.9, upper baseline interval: 28.1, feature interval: 26.6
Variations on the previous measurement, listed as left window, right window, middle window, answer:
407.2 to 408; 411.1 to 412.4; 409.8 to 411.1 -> 0.04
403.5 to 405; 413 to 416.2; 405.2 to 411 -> -0.11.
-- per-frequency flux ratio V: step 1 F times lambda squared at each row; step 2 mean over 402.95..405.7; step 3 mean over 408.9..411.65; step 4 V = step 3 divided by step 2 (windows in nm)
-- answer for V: 1.07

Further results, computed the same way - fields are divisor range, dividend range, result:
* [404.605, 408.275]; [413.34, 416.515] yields 1.08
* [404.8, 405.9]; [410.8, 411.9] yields 1.11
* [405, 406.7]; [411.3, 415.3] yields 1.07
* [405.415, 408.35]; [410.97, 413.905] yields 1.08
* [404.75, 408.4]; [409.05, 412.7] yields 1.07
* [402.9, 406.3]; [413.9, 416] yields 1.03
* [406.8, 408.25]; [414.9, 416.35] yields 1.09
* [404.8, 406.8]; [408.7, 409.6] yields 1.19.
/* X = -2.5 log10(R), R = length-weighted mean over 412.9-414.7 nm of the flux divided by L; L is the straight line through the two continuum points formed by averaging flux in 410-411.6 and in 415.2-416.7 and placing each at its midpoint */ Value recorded 0.08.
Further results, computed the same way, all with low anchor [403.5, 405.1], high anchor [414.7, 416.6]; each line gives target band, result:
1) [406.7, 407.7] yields 0.033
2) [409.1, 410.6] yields 0.010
